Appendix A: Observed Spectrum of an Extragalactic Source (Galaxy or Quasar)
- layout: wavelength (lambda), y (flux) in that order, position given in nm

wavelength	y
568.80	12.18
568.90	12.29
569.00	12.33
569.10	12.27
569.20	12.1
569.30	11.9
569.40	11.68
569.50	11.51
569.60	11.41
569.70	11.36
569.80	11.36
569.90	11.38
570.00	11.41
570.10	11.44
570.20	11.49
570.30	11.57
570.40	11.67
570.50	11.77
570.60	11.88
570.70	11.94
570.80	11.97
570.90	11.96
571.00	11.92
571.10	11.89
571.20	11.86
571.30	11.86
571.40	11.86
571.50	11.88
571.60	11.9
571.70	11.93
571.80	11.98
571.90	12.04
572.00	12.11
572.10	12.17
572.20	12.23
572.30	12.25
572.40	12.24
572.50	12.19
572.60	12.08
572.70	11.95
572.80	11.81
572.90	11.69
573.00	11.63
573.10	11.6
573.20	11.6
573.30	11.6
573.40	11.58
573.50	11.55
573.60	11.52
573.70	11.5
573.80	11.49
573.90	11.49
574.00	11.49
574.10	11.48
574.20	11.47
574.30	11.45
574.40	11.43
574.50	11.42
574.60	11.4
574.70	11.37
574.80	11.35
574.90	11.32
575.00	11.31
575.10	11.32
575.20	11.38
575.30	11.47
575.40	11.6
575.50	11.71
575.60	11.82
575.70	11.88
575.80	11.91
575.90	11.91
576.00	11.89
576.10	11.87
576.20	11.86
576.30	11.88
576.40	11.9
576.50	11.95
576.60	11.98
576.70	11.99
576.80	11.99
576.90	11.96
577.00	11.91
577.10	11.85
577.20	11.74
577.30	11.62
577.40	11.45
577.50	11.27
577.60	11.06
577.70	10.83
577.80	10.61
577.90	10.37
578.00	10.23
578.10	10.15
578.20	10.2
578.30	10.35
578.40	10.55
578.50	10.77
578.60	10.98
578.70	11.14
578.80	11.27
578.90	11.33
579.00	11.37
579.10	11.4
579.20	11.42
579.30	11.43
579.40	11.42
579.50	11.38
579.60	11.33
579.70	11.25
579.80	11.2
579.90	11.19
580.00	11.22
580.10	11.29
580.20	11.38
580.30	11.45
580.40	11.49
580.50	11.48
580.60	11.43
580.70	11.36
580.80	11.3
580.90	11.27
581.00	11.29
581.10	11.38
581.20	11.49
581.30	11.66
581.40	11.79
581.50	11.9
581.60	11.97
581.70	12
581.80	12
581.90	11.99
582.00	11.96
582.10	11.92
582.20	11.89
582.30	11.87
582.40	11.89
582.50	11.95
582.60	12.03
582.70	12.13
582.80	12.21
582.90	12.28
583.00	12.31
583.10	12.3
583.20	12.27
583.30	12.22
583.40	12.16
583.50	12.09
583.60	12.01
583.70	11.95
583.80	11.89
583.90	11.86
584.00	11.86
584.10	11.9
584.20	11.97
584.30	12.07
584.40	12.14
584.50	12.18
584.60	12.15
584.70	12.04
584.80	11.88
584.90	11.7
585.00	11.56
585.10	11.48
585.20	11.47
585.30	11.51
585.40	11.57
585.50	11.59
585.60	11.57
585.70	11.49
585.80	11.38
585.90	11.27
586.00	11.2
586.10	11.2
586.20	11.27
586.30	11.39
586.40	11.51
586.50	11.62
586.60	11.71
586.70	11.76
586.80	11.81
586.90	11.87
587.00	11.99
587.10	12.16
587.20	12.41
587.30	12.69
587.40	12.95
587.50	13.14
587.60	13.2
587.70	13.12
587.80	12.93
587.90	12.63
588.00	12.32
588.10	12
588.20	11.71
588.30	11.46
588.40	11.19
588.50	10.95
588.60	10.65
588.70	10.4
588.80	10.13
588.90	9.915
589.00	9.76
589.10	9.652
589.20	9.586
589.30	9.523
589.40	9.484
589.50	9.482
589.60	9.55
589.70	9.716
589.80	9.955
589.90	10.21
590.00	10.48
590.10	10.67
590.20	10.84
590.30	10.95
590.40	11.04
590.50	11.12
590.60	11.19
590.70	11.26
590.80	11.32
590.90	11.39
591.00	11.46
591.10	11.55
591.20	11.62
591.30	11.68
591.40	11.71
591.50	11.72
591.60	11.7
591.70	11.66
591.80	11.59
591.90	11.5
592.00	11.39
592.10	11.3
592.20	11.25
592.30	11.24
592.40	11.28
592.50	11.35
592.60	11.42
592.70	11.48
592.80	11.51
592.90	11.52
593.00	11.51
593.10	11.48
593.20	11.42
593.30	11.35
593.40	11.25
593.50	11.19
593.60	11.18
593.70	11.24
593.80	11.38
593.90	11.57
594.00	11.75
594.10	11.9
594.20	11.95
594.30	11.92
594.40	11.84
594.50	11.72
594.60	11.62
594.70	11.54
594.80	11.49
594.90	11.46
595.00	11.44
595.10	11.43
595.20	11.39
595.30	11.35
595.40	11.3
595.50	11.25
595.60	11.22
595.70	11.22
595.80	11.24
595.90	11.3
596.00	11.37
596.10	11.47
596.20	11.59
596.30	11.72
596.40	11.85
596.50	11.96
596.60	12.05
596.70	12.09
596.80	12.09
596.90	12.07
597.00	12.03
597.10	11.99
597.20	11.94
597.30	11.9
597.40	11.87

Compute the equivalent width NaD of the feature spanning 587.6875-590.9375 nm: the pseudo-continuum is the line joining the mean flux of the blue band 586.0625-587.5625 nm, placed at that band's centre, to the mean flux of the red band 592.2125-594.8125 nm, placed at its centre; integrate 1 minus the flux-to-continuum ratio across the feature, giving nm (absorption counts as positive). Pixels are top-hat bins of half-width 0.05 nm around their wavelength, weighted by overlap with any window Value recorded 0.28 nm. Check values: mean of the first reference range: 12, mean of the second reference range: 11.5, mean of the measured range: 10.8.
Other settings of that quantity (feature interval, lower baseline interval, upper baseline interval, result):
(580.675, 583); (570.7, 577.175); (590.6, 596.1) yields -0.04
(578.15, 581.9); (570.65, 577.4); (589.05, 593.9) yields 0.06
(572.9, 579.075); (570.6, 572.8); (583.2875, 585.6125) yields 0.28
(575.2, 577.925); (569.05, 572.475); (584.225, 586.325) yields 0.02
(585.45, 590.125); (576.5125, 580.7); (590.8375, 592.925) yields 0.07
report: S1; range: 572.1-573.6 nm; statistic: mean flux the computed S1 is 11.9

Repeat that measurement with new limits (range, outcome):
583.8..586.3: 11.7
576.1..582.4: 11.4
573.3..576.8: 11.6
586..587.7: 12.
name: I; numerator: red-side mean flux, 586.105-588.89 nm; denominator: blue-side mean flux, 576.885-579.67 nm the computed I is 1.1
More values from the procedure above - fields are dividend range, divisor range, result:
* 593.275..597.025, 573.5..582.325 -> 1.01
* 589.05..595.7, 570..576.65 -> 0.95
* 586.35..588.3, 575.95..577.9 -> 1.05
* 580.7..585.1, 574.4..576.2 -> 1.03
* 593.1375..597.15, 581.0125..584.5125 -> 0.97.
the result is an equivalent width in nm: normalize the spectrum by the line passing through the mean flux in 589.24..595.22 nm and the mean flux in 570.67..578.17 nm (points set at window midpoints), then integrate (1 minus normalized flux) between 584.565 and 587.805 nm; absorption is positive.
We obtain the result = -0.15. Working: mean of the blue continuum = 11.7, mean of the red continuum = 11.2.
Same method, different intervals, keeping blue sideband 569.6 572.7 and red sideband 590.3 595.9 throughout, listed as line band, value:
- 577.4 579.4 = 0.14 nm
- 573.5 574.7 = 0.03 nm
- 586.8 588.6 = -0.11 nm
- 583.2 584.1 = -0.03 nm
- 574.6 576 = 0.02 nm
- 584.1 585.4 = -0.03 nm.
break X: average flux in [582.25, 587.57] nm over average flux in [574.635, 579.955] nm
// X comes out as 1.05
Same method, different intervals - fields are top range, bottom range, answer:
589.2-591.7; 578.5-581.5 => 0.95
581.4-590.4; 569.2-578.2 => 0.99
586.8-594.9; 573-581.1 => 0.99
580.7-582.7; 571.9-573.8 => 0.99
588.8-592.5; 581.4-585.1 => 0.90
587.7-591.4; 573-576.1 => 0.94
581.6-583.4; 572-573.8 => 1.02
